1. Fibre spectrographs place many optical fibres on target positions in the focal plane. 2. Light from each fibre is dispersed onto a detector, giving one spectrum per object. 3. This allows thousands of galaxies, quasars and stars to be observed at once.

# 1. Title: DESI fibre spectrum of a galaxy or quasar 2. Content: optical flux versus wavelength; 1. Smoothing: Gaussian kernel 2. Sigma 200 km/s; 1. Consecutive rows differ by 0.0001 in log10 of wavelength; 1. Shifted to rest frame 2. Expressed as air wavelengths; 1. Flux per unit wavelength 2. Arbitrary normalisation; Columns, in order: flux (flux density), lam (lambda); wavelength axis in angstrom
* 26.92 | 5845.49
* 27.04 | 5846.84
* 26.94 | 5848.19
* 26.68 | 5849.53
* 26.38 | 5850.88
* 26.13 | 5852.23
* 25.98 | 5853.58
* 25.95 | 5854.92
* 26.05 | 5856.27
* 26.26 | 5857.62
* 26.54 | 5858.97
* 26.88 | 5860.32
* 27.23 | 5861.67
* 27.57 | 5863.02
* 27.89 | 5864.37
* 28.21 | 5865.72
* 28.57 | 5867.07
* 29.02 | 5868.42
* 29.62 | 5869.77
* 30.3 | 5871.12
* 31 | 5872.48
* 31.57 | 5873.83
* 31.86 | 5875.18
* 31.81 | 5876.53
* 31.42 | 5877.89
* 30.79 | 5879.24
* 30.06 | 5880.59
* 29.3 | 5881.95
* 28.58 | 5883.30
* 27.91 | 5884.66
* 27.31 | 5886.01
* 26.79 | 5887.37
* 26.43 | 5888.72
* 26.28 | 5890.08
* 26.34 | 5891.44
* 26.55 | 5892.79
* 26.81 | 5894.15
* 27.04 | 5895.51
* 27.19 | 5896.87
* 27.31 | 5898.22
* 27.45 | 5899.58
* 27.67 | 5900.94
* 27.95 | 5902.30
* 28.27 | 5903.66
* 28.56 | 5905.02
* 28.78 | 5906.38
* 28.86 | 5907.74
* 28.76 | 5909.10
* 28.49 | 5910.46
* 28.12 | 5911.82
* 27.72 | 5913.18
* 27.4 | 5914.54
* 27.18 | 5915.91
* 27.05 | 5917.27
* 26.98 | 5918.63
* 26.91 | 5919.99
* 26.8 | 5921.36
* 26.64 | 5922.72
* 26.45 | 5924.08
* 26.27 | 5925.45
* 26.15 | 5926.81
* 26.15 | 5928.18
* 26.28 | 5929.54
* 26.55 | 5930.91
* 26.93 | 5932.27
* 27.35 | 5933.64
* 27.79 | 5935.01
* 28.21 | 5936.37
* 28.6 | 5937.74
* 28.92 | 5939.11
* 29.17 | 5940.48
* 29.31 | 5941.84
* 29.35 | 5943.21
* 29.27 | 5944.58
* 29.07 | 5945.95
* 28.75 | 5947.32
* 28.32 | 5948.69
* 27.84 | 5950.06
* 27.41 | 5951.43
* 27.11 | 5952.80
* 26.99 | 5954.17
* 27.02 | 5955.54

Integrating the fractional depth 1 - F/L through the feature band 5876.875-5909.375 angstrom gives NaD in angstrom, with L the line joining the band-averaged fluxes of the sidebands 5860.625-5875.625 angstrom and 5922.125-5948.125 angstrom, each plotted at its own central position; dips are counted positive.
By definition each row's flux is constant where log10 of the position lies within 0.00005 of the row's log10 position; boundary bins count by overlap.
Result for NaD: 0.7 angstrom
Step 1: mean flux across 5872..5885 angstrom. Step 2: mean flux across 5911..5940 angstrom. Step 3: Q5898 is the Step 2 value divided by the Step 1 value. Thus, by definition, 0.9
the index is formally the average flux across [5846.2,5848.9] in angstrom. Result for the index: 27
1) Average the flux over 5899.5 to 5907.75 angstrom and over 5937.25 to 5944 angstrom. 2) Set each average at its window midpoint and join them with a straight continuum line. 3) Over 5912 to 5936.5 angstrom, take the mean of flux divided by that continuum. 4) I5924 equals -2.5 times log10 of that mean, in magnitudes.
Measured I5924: 0.07 mag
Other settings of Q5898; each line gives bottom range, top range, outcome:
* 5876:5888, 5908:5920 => 0.95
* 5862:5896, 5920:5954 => 0.96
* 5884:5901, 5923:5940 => 1.01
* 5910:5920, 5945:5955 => 1.02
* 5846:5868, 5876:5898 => 1.04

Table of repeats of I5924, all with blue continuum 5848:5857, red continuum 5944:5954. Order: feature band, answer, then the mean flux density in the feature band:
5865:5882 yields -0.14 mag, 30.3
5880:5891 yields -0.03 mag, 27.8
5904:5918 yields -0.03 mag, 28.1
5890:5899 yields 0.01 mag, 26.8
